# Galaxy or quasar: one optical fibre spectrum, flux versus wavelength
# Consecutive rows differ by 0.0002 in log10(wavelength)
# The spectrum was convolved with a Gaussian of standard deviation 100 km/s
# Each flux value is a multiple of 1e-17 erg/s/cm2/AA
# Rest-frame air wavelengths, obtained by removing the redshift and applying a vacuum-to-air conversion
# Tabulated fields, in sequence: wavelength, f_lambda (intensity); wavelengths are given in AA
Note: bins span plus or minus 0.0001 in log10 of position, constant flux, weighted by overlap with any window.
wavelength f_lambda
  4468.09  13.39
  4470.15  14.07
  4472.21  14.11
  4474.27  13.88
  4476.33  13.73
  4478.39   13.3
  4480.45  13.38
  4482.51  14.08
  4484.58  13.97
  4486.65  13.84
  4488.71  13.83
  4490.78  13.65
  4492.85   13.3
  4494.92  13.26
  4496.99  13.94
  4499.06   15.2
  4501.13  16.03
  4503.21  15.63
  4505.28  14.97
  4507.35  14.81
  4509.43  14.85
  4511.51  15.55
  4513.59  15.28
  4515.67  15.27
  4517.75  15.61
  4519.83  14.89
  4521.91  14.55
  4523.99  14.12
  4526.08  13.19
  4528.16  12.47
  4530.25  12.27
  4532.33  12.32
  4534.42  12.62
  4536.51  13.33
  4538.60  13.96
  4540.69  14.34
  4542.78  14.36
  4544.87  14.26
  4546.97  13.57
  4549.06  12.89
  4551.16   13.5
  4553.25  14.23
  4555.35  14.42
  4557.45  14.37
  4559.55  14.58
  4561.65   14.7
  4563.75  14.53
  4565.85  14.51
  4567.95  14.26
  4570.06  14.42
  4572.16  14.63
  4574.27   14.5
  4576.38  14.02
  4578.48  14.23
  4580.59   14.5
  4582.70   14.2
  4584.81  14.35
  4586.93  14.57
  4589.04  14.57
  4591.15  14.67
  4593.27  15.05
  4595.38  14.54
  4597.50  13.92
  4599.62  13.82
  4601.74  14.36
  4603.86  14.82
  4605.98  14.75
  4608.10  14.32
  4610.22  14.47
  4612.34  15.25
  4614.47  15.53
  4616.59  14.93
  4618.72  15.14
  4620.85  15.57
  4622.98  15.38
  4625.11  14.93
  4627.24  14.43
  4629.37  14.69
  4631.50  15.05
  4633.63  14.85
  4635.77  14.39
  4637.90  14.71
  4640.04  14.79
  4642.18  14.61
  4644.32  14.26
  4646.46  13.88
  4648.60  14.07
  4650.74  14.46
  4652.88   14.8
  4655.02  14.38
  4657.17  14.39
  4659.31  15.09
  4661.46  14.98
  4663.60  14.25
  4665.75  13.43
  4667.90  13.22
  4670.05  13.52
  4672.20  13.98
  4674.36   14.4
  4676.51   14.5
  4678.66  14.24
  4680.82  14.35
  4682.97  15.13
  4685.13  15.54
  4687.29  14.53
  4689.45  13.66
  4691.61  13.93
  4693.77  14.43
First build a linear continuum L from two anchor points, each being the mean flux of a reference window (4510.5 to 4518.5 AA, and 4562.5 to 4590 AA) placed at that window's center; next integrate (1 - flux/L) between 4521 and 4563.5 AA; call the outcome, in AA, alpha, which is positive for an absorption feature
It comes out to 3.5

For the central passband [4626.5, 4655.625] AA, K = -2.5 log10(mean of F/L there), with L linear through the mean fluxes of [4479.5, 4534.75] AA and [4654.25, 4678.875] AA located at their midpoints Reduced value -0.025 mag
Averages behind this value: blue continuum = 14.2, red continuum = 14.2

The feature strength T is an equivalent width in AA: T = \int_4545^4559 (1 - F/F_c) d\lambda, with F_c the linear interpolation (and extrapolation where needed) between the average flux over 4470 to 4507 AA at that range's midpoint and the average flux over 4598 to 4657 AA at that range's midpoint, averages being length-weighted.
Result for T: 0.5 AA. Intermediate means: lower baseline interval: 14.1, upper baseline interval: 14.7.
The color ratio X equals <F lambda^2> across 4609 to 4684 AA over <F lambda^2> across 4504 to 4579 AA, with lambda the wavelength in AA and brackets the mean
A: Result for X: 1.08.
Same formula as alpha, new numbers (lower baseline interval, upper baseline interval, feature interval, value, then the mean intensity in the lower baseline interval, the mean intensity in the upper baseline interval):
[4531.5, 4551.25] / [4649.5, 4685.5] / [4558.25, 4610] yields -2.4 AA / 13.5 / 14.4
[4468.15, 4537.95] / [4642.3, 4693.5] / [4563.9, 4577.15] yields -0.2 AA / 14.1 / 14.3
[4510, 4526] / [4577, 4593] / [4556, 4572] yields 0.1 AA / 14.9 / 14.5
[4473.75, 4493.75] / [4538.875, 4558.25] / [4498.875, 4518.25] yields -2.1 AA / 13.7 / 14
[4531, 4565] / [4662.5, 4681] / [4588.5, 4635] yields -2.9 AA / 13.9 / 14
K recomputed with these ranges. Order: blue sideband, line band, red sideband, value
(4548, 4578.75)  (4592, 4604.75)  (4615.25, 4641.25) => 0.01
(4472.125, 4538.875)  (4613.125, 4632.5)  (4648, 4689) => -0.06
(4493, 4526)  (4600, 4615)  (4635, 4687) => -0.01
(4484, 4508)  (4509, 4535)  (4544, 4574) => 0.02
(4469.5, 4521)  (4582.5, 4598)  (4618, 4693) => 0.00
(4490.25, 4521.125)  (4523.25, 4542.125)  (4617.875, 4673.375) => 0.12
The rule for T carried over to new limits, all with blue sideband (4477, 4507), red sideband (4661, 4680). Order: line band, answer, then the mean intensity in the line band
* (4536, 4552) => 0.4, 13.8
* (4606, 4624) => -1.2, 15.1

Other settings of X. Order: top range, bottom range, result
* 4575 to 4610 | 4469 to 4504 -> 1.07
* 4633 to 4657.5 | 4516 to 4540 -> 1.12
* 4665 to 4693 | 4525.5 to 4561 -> 1.11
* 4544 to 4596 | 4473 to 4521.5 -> 1.02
